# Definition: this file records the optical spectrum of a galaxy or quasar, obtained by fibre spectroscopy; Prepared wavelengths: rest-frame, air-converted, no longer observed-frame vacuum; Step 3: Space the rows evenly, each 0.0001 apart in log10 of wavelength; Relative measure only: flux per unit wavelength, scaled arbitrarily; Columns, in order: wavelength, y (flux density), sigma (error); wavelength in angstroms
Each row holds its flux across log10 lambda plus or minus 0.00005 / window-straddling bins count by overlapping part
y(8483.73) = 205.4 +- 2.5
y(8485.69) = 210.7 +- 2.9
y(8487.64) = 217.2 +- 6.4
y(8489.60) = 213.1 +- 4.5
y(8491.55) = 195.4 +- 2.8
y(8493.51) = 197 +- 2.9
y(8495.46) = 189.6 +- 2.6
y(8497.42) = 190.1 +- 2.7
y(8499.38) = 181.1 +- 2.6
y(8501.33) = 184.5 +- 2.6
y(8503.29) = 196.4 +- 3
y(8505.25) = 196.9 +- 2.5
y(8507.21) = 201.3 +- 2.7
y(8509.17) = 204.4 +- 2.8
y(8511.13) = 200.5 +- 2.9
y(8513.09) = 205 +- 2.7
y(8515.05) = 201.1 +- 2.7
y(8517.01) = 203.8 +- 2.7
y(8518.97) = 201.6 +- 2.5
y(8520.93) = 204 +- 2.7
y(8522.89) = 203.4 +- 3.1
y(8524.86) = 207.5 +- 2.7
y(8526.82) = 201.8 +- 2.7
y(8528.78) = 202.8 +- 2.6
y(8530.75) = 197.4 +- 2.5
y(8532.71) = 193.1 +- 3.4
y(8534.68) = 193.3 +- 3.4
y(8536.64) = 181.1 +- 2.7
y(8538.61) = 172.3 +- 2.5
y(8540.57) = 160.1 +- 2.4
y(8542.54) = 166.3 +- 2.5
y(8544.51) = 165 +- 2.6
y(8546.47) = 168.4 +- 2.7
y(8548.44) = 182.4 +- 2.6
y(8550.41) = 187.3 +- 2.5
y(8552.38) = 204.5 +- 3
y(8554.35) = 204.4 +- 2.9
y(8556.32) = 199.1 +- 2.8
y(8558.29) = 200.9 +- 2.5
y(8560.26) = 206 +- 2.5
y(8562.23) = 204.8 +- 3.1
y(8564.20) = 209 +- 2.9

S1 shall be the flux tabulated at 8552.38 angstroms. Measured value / 204.5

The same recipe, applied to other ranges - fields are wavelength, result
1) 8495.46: 189.6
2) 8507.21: 201.3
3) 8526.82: 201.8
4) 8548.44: 182.4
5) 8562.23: 204.8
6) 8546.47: 168.4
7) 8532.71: 193.1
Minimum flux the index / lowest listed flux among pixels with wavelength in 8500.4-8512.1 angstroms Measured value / 184.5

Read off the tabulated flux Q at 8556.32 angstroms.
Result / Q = 199.1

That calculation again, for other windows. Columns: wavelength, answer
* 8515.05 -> 201.1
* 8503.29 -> 196.4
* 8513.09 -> 205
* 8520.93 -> 204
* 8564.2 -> 209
